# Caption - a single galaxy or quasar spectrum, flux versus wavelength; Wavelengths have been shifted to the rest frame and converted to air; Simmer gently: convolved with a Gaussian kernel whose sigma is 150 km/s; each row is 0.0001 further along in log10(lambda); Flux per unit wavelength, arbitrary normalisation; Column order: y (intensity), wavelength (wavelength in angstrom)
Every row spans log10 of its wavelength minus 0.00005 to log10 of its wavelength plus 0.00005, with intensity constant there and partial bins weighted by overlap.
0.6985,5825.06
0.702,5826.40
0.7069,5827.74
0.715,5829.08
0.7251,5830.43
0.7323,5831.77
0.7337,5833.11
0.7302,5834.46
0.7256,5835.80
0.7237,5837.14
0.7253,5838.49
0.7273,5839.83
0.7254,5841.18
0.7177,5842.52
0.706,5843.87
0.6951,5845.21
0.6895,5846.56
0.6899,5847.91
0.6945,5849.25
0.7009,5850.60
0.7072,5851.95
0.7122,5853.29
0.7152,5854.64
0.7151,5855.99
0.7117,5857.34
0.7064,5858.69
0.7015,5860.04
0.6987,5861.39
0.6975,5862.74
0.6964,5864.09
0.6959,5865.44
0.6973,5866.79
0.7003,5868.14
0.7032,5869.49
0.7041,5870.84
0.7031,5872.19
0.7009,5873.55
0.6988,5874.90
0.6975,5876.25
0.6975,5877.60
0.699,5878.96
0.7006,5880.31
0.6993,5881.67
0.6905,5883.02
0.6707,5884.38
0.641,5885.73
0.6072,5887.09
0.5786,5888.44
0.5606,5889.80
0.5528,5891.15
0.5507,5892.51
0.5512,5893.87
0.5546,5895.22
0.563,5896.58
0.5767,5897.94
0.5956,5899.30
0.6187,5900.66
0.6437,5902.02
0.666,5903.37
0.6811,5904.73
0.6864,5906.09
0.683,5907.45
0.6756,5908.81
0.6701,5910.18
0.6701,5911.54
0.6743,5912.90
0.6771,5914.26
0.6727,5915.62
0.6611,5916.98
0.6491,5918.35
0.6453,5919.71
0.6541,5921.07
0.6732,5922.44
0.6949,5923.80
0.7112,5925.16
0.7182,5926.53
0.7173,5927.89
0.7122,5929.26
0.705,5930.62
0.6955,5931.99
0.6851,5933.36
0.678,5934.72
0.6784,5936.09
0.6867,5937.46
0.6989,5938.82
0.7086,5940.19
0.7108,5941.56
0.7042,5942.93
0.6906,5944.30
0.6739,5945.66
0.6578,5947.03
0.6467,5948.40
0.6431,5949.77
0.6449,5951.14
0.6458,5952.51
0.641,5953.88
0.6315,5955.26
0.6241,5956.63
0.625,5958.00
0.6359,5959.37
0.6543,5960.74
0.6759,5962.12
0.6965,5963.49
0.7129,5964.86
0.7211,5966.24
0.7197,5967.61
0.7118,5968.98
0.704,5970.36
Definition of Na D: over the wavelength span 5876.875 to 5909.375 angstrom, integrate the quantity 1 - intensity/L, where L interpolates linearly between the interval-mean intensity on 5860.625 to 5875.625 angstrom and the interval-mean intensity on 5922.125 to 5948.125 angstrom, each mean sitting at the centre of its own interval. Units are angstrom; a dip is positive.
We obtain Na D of 3.1 angstrom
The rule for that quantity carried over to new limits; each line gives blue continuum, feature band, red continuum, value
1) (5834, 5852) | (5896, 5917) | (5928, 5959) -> 1.1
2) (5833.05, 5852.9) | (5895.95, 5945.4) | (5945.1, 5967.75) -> 0.2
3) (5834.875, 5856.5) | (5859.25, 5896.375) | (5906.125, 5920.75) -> 1.7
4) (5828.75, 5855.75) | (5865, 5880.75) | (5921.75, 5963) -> 0.1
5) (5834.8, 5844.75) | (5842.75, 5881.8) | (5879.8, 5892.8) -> -1.5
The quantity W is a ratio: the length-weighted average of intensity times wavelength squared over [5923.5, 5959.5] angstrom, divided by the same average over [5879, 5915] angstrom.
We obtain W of 1.08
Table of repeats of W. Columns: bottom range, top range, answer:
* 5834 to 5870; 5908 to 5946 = 0.99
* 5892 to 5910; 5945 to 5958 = 1.05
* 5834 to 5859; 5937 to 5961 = 0.96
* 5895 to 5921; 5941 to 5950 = 1.06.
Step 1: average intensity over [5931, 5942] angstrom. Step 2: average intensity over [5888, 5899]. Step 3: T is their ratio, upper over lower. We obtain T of 1.23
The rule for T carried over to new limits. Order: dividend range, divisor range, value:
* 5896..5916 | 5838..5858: 0.92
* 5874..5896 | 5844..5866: 0.90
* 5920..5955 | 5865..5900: 1.06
